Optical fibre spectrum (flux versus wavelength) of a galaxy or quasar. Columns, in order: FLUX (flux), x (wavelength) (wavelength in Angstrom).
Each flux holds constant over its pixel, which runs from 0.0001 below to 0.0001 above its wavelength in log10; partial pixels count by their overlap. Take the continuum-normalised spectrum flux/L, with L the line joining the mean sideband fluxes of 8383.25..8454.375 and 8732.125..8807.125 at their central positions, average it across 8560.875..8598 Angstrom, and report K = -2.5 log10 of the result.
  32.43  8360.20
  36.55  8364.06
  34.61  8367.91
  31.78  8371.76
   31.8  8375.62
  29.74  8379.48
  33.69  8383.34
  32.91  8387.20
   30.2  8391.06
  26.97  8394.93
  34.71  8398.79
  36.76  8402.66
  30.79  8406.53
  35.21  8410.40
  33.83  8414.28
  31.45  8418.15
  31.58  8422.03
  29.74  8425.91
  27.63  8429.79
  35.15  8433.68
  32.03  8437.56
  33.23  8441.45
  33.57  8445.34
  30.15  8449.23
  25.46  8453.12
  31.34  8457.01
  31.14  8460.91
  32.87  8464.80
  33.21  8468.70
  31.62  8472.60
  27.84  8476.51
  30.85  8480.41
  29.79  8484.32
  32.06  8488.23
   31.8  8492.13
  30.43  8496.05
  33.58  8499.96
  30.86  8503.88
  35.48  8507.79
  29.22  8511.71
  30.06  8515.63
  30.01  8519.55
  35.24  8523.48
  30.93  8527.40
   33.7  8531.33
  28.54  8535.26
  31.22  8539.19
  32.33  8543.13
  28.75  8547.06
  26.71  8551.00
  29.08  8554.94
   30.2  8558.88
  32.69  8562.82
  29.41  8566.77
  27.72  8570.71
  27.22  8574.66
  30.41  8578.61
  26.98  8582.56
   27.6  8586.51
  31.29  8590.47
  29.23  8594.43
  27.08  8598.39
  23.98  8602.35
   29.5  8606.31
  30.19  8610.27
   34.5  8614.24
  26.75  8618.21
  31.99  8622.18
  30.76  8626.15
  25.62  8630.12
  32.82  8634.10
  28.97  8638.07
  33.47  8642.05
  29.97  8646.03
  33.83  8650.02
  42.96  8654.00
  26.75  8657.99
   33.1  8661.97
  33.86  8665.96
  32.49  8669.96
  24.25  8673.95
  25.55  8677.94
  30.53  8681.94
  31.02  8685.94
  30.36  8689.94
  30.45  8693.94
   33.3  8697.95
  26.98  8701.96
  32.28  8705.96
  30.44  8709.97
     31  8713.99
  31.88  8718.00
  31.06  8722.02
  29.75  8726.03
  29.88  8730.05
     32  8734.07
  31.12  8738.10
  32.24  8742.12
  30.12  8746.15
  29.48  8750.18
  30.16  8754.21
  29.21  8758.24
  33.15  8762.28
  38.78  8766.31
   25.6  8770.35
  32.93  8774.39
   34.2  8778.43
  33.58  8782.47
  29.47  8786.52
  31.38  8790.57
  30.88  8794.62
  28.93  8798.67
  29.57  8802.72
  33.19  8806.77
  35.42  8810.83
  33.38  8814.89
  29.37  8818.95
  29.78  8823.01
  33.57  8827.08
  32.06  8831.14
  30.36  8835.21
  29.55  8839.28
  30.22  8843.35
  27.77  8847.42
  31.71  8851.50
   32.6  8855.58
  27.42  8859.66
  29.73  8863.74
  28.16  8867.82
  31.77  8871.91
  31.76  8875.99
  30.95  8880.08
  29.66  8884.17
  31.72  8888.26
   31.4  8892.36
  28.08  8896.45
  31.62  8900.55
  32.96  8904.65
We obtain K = 0.09 mag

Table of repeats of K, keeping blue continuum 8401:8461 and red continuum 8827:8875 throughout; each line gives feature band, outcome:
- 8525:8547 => 0.01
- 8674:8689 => 0.09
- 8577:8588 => 0.11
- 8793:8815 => -0.05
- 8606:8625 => 0.02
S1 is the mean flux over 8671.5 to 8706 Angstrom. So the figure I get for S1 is 29.3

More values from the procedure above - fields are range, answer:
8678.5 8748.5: 30.7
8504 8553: 31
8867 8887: 30.7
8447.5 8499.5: 30.7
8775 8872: 31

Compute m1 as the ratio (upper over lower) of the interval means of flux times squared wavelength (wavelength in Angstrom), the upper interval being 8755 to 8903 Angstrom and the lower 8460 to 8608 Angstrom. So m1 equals 1.1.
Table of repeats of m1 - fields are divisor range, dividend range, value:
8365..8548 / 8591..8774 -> 1.02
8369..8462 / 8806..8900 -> 1.08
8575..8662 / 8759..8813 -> 1.10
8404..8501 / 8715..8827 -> 1.07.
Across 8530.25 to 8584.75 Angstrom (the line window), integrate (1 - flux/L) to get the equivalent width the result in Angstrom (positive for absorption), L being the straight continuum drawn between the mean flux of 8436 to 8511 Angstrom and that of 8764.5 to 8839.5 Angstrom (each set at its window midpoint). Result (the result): 3.3 Angstrom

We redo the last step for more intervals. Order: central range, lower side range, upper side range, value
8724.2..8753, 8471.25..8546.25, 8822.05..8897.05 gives 0.1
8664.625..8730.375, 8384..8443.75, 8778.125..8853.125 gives 2.6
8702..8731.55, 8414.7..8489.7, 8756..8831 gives 0.9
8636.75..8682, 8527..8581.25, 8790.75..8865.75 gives -1.7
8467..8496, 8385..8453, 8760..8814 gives 0.9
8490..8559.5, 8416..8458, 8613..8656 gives 0.9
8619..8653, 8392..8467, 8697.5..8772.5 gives 0.1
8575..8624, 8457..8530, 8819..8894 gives 3.4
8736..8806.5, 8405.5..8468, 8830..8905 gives -1.3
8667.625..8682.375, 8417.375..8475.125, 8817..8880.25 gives 1.3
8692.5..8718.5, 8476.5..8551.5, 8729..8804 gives 0.3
